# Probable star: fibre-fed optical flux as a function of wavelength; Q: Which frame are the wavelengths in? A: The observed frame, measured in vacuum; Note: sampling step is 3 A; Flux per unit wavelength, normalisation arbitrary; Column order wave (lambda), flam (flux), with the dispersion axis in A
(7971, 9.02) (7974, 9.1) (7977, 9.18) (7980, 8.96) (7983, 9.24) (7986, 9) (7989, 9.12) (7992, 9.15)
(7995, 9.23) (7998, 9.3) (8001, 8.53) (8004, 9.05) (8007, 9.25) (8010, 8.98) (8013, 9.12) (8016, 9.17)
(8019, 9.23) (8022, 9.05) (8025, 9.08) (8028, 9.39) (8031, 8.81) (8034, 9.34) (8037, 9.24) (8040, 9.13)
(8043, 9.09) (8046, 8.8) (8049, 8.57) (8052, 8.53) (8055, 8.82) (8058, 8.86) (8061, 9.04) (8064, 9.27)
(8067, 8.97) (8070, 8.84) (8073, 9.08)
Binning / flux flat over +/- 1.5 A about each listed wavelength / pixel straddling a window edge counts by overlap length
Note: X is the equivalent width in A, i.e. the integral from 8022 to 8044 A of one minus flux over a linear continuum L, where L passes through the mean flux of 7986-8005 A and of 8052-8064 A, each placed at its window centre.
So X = -0.4 A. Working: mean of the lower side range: 9.06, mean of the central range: 9.15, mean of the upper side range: 8.9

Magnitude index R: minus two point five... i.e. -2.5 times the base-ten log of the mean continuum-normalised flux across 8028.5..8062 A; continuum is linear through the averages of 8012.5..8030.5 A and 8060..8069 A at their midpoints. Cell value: 0.02 mag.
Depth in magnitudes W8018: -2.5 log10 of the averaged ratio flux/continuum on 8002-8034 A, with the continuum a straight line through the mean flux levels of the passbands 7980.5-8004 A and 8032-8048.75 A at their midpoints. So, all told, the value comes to -0.01 mag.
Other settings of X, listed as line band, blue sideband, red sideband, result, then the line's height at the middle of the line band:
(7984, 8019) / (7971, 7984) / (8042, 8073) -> -0.2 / 9.04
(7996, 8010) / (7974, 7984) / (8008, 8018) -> 0.1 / 9.11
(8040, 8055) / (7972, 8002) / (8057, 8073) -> 0.4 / 9.03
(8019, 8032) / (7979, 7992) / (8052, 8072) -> -0.1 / 9.01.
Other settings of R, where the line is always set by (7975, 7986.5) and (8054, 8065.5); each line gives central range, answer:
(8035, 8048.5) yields 0.00 mag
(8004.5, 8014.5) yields -0.01 mag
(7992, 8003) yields 0.01 mag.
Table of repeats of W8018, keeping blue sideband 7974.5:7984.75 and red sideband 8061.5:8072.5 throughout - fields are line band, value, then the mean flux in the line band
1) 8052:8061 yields 0.03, 8.82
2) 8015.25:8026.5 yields -0.01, 9.13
